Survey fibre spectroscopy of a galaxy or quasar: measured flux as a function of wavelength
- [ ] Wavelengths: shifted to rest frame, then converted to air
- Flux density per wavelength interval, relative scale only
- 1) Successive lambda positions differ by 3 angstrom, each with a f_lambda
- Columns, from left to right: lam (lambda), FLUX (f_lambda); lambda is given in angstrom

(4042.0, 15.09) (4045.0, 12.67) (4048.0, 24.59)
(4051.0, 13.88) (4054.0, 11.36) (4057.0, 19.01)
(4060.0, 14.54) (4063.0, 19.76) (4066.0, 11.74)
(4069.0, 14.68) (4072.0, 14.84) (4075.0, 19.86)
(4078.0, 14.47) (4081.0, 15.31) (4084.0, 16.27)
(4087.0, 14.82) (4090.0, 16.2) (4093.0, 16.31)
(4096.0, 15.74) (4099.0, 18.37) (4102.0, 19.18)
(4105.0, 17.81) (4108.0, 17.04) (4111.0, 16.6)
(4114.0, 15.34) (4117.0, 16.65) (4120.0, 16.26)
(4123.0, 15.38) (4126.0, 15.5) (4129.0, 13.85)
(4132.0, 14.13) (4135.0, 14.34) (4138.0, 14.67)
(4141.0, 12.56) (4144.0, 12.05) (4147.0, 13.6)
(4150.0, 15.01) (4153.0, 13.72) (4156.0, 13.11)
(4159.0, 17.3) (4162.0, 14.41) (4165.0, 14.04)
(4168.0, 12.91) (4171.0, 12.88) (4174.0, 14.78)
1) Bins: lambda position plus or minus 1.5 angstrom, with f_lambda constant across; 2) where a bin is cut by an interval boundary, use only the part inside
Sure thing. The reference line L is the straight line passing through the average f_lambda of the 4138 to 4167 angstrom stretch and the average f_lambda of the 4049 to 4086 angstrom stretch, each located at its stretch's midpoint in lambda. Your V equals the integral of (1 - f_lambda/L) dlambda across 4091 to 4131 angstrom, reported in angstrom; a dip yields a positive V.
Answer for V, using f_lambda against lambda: -4.5 angstrom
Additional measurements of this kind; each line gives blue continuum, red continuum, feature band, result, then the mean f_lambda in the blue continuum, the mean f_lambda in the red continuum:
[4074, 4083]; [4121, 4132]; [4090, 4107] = -1.77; 16.3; 14.9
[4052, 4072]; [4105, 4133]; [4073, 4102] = -2.02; 15.1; 15.8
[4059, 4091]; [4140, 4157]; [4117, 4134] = -1.26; 15.7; 13.4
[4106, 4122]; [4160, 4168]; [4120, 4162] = 2.36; 16.4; 14.2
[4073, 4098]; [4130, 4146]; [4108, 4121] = -1.40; 16.1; 13.6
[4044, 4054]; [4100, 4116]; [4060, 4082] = 1.29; 16.4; 17.2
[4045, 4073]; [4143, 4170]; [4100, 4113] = -2.26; 15.9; 14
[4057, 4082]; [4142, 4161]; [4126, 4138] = 0.14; 15.9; 14.1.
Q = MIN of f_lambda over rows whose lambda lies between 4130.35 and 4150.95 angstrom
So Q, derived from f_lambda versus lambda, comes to 12.05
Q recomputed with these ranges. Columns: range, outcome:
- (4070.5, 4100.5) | 14.47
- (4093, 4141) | 12.56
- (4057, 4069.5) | 11.74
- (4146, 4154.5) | 13.6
